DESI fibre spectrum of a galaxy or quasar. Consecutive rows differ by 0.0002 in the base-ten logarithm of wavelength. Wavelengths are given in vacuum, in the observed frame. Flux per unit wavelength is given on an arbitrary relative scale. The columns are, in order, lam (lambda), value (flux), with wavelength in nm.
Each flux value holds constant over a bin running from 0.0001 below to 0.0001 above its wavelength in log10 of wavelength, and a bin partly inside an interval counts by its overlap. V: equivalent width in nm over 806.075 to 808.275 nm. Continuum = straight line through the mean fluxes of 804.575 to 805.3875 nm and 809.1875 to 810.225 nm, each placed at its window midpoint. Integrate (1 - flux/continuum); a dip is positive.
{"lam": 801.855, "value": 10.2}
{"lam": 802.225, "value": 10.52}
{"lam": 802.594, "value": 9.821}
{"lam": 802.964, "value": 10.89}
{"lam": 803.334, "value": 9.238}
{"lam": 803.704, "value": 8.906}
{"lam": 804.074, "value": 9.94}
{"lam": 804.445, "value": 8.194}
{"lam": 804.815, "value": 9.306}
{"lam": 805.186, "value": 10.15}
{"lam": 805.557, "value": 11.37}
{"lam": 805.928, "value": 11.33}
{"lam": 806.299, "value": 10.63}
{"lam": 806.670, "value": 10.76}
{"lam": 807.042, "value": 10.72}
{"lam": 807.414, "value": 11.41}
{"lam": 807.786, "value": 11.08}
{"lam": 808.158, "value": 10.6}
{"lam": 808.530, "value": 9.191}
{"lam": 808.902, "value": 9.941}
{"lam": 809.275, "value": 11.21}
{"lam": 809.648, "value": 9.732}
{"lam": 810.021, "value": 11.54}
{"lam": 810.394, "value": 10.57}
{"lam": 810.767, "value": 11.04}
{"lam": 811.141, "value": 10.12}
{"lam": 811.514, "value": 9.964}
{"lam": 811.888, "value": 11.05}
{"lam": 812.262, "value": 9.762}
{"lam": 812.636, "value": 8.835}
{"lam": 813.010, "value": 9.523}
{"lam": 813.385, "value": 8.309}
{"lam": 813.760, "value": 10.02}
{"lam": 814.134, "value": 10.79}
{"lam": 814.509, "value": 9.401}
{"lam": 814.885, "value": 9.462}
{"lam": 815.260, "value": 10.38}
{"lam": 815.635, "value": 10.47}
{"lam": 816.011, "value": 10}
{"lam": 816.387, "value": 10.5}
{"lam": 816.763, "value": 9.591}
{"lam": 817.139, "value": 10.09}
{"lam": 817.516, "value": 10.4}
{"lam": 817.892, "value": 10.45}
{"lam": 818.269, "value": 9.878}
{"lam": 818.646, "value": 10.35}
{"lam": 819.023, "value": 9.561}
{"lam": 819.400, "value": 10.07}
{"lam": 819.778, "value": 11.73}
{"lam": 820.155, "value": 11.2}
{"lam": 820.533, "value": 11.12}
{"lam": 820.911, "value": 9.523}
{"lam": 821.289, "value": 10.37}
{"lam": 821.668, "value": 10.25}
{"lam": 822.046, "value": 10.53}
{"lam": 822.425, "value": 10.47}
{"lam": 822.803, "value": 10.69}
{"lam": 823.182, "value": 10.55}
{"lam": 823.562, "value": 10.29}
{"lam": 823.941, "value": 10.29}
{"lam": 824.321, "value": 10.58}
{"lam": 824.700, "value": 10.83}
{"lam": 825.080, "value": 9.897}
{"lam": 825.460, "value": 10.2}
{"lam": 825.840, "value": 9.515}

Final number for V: -0.15 nm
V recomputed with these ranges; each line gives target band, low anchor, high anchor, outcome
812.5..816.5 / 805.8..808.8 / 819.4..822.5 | 0.32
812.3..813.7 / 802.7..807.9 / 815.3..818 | 0.16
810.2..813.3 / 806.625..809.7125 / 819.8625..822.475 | 0.14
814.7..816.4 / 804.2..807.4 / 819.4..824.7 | 0.06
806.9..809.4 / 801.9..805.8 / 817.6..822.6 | -0.14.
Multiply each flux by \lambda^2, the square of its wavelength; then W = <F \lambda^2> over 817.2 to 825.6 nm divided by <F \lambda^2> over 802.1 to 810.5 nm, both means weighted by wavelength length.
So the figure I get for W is 1.05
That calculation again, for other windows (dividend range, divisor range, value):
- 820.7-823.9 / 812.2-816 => 1.09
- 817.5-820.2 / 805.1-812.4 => 1.01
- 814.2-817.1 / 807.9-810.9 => 0.97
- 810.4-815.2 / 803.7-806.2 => 1.01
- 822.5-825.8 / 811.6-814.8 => 1.10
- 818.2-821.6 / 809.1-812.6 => 1.02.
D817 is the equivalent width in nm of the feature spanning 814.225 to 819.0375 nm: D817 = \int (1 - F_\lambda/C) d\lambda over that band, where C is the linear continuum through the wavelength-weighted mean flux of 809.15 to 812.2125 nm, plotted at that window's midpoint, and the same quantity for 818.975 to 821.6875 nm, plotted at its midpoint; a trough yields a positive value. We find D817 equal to 0.22 nm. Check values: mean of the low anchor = 10.6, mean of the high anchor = 10.5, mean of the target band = 10.1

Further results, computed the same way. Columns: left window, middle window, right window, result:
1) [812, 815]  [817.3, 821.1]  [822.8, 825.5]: -0.16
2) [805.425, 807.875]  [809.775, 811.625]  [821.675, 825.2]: 0.04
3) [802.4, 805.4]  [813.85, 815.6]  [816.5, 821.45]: 0.01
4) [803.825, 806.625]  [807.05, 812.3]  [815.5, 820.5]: -0.17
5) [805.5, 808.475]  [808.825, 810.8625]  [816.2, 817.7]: 0.00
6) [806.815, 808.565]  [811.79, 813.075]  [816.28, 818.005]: 0.09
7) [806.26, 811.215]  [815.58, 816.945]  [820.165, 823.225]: 0.06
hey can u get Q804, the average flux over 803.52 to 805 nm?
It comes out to 9.09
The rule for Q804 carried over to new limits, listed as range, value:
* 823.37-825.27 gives 10.4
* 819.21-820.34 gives 11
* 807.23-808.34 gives 11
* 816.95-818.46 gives 10.2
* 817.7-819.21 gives 10.1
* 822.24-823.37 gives 10.6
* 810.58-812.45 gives 10.4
